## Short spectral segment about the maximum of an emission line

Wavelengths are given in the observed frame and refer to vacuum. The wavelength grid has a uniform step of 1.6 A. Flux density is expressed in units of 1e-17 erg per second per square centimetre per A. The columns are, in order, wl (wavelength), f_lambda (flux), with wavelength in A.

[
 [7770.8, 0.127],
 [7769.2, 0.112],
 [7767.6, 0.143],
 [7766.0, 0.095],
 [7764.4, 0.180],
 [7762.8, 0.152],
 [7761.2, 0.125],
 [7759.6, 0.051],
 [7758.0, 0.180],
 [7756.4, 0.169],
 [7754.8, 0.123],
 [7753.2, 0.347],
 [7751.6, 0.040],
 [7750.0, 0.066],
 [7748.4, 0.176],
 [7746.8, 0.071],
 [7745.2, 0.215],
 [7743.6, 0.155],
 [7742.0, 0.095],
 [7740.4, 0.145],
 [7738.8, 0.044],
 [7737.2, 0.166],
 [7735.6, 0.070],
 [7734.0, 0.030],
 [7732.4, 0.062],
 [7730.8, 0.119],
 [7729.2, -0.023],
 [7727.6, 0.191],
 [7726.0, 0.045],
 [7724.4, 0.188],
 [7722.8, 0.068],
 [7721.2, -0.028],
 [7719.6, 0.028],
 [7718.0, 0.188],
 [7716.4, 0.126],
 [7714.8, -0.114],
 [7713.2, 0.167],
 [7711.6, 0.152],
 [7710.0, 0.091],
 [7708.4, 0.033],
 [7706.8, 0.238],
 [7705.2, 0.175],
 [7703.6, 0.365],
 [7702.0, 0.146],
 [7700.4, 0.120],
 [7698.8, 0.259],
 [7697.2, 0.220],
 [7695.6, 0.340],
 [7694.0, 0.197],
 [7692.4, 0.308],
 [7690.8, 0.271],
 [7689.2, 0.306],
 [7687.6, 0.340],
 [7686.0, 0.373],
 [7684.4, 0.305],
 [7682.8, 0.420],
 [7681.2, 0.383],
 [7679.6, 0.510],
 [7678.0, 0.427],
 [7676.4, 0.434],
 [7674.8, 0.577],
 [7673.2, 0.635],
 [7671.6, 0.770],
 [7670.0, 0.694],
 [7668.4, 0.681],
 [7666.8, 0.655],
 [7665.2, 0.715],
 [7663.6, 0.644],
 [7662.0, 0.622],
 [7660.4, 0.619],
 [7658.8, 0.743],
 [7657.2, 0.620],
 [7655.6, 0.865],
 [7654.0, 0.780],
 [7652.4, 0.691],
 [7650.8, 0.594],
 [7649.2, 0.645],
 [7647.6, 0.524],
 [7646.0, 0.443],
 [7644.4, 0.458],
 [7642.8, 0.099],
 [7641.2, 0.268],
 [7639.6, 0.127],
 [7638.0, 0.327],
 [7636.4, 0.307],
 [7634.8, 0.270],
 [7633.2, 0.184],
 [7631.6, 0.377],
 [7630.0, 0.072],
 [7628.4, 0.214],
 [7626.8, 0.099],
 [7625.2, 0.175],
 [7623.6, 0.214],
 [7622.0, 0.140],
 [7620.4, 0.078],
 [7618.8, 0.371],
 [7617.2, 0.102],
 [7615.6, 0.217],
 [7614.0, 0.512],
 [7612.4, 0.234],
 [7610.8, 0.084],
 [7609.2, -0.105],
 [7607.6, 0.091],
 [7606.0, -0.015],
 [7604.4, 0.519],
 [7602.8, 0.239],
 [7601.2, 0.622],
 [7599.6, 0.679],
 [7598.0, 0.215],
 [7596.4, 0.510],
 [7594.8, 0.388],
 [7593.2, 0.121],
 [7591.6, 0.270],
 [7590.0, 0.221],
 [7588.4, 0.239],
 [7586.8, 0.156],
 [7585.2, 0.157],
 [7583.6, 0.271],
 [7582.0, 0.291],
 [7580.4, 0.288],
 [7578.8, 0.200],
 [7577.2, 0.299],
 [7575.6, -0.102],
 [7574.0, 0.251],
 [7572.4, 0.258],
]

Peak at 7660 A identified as C III] 1909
